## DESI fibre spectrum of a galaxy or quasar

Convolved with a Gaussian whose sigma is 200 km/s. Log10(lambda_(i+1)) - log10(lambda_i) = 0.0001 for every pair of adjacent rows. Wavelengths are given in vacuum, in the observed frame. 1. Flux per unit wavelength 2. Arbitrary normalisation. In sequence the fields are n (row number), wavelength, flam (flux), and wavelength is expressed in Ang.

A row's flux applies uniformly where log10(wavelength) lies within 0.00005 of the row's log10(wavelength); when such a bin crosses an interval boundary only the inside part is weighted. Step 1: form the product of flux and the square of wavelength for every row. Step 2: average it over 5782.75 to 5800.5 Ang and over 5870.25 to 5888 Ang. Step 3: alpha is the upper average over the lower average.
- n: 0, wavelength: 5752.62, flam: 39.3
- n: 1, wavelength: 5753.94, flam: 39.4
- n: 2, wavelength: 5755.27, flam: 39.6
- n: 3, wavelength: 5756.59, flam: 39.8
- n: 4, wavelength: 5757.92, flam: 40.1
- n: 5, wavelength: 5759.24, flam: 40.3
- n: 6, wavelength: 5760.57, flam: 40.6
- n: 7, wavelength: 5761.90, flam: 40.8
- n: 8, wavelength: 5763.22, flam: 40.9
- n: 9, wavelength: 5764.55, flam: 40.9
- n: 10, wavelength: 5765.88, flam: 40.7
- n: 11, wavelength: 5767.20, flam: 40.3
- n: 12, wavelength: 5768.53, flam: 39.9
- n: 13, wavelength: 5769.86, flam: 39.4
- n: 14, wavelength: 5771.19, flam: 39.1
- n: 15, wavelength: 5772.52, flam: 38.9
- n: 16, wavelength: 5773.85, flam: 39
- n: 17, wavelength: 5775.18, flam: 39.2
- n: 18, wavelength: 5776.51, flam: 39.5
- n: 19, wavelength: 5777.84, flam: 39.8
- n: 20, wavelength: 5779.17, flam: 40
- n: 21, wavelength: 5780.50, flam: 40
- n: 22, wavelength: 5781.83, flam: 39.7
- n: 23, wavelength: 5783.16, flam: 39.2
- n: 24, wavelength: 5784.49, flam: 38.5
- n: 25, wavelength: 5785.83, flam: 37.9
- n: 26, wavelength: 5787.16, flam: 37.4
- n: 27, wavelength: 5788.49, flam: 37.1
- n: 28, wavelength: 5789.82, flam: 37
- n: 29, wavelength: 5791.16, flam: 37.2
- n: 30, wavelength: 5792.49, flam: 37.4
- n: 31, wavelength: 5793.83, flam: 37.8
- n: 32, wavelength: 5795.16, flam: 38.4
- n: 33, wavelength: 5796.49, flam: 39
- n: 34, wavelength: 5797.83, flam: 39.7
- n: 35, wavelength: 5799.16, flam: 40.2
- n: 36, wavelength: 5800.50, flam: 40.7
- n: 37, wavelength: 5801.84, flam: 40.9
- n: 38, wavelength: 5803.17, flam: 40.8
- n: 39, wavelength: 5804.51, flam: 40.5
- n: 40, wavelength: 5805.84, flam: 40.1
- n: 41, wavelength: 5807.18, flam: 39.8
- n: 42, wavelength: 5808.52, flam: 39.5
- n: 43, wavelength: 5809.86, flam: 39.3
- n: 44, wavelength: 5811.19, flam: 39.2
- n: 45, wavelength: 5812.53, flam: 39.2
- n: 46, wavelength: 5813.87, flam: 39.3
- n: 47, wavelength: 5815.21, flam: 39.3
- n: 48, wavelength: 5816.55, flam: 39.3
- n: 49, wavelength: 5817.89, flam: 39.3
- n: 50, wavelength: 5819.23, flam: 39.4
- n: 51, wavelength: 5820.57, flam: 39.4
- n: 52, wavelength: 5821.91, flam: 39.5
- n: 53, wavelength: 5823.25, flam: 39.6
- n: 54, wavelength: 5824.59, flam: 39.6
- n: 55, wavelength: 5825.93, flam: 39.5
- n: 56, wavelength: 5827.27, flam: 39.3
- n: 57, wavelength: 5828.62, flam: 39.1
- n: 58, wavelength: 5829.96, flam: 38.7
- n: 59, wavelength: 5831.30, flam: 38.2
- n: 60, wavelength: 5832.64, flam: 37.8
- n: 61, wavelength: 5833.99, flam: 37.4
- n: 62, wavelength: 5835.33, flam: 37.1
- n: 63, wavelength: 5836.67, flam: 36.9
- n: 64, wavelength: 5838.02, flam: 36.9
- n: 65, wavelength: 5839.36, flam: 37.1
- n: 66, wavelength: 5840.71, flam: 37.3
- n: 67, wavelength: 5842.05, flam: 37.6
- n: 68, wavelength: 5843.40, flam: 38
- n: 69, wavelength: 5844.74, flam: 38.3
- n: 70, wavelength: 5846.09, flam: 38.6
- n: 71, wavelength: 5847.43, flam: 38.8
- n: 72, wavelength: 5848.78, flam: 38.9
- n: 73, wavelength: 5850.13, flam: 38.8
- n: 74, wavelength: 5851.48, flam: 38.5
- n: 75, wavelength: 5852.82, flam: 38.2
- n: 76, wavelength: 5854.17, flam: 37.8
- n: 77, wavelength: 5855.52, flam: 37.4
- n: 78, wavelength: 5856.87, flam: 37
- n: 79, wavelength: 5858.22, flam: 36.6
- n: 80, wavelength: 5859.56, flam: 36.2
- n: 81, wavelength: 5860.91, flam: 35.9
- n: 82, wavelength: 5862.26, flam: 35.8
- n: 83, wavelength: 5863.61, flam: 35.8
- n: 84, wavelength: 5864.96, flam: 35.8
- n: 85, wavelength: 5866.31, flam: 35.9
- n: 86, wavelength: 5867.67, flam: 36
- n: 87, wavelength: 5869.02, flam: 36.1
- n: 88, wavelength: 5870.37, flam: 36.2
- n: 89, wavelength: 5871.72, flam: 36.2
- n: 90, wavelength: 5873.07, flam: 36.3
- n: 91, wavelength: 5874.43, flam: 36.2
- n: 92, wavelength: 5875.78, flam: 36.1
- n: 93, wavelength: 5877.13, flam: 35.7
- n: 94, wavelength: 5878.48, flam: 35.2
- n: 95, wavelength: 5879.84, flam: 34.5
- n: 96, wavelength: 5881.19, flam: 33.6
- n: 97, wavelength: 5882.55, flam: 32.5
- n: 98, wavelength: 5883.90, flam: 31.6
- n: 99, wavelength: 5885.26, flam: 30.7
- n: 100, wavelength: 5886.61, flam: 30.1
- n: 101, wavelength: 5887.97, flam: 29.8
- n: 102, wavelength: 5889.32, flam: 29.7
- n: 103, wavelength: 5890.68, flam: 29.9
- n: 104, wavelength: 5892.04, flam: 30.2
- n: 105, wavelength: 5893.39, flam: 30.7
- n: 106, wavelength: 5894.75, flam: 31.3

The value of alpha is 0.91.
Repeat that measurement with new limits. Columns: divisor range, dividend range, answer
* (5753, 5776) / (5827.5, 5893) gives 0.93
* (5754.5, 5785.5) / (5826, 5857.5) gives 0.98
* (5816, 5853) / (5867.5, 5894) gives 0.88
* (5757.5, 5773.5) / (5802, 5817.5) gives 1.00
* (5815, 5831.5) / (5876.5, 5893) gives 0.83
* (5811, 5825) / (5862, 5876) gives 0.93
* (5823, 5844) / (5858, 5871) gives 0.96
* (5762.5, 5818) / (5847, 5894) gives 0.91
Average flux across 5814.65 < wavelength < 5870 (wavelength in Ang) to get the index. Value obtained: 37.9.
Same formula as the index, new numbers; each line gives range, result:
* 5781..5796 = 38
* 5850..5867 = 36.8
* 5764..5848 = 39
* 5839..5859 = 37.9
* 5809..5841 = 38.7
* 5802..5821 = 39.6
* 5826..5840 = 37.9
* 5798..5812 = 40.1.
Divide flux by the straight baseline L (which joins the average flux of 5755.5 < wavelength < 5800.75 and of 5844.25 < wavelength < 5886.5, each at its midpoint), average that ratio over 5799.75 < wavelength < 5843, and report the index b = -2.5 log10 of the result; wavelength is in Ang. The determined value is -0.04 mag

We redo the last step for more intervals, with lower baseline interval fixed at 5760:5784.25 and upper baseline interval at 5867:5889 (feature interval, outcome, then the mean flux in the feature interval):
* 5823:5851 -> -0.06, 38.2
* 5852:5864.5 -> -0.05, 36.8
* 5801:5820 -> -0.05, 39.7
